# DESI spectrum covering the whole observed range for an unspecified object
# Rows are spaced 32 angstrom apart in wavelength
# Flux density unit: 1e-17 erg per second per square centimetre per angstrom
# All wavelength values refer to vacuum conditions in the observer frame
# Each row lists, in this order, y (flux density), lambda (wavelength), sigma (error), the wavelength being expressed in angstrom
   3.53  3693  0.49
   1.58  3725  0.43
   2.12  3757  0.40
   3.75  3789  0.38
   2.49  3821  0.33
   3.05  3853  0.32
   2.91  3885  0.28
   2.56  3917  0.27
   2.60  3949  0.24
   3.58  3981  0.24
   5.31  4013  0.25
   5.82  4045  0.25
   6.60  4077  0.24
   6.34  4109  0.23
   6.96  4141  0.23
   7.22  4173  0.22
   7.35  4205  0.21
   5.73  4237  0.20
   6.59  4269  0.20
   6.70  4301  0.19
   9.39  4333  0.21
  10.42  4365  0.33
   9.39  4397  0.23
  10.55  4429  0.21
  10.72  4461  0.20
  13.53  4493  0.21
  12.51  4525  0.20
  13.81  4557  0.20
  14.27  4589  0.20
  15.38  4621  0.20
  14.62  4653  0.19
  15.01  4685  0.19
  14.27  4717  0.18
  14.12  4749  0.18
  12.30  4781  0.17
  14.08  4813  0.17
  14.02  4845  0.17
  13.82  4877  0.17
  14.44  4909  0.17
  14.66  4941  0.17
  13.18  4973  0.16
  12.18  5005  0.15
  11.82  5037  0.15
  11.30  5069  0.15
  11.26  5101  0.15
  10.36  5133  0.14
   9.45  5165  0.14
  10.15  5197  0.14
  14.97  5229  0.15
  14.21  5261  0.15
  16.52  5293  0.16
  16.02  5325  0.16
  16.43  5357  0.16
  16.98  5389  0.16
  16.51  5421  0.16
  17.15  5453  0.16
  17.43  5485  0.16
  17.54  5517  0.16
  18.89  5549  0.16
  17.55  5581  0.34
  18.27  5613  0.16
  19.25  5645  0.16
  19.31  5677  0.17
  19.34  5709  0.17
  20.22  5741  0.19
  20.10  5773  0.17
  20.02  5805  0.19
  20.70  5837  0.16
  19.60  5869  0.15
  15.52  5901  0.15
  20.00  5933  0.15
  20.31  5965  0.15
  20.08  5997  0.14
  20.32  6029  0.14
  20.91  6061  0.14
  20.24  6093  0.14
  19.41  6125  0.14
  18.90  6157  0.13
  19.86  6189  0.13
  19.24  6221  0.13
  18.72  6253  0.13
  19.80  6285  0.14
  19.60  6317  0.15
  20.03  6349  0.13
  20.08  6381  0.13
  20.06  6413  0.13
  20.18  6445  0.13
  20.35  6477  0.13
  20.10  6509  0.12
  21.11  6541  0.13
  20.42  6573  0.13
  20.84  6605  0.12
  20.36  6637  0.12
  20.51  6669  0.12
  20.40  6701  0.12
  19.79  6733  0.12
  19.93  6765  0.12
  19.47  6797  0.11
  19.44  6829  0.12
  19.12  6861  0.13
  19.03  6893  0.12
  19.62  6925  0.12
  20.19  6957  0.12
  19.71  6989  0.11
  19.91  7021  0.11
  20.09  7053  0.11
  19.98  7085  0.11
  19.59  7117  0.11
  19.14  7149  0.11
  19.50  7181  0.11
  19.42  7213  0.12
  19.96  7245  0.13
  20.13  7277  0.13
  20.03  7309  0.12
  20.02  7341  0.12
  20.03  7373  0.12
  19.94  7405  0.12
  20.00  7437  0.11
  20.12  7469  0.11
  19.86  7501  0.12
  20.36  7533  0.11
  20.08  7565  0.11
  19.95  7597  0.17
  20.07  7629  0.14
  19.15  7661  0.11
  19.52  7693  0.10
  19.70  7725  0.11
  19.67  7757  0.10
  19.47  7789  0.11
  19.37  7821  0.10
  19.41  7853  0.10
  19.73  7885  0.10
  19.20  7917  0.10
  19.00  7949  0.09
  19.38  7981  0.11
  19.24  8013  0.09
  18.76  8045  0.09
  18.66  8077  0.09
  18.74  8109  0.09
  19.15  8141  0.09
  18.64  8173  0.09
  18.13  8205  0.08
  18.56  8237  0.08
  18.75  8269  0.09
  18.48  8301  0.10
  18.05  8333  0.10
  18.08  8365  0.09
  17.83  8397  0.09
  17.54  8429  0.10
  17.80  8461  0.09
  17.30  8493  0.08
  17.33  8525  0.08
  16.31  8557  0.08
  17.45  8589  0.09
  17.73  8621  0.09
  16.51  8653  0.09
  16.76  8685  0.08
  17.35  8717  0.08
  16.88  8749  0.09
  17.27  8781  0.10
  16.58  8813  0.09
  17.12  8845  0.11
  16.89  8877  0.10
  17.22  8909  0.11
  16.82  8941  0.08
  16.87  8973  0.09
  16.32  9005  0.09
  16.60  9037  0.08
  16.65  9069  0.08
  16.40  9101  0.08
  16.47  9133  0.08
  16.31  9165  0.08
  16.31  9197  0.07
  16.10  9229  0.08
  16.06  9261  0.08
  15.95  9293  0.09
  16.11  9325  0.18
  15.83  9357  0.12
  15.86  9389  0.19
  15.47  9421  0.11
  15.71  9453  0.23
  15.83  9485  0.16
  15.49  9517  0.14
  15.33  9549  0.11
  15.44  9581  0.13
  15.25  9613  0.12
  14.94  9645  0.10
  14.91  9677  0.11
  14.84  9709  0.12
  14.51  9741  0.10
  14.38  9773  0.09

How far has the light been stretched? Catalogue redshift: 0.000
